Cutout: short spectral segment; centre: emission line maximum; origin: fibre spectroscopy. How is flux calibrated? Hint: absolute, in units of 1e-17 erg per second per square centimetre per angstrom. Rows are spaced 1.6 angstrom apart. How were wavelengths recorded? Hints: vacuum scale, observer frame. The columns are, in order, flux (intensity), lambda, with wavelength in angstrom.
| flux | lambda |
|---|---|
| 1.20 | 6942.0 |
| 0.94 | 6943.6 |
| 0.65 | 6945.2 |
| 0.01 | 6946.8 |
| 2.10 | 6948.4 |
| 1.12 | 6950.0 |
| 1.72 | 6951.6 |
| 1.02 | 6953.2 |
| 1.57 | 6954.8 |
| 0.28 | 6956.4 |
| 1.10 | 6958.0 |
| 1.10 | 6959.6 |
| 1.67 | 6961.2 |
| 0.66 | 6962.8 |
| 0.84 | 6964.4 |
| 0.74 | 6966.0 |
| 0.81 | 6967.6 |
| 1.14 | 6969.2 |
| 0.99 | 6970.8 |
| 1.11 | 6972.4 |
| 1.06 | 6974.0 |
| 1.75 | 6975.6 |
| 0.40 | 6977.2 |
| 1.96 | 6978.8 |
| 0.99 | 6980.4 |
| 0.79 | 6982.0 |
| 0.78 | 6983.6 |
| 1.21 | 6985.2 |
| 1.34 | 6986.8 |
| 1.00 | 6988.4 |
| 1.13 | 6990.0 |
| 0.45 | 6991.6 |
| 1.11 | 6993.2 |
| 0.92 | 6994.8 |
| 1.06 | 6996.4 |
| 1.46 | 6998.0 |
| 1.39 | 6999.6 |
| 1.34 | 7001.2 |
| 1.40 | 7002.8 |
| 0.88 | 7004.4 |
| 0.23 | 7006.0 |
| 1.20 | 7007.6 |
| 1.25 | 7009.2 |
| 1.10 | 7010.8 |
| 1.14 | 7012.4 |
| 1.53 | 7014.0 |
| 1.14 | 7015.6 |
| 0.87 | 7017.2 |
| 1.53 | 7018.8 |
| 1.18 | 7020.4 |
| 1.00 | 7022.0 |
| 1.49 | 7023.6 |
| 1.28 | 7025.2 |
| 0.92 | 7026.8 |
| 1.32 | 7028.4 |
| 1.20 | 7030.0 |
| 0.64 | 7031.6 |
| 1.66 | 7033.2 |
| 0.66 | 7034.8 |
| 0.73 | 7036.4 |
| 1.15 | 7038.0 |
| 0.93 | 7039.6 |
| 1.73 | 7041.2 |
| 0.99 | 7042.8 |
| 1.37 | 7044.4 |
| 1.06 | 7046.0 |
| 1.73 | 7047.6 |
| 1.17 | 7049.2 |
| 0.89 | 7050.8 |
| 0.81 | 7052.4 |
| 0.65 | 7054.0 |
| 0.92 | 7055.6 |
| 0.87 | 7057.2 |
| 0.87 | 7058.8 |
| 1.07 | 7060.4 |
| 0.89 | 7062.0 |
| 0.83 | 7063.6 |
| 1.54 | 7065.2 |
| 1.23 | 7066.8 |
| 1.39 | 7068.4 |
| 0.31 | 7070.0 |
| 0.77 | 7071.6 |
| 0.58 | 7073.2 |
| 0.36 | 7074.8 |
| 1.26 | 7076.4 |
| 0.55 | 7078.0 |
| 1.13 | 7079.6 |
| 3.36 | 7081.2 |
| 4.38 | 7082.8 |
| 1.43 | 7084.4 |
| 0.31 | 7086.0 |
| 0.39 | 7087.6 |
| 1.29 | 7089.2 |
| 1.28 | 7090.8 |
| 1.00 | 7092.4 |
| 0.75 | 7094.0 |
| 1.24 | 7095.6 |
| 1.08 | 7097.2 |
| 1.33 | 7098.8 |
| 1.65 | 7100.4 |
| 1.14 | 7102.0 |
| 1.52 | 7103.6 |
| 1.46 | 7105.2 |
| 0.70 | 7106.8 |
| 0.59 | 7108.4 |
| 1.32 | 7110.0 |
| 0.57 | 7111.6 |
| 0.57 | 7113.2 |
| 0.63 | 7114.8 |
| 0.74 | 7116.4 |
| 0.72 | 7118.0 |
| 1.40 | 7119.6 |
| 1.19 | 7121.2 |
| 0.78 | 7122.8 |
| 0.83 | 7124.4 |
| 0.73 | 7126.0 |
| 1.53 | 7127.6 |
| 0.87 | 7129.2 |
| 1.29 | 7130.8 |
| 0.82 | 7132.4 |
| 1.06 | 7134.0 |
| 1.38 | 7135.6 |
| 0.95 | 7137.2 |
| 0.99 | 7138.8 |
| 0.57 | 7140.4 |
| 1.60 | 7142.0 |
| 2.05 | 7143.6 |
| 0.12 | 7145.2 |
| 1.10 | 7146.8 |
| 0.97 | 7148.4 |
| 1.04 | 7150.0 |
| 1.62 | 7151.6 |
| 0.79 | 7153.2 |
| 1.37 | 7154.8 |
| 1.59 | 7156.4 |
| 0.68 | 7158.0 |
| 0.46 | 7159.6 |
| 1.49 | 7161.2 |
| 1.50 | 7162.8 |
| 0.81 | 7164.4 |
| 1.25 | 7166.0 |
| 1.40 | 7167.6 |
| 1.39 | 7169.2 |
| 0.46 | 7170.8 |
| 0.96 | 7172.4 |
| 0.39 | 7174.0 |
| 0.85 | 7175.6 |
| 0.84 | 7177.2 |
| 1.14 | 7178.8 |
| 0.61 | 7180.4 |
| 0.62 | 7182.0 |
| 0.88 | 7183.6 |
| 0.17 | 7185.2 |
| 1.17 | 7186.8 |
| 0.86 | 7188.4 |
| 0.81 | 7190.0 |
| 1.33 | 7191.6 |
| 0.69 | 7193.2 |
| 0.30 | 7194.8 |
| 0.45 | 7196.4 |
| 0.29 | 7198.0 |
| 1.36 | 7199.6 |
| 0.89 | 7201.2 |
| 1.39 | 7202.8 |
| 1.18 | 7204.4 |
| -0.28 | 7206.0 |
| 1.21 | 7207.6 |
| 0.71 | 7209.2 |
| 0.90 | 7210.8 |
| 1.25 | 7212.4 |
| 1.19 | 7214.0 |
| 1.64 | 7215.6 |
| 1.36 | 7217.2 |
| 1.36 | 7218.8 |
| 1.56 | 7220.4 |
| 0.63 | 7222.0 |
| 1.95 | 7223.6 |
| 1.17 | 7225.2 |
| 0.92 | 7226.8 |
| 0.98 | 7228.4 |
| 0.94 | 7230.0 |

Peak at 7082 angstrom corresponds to H-alpha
